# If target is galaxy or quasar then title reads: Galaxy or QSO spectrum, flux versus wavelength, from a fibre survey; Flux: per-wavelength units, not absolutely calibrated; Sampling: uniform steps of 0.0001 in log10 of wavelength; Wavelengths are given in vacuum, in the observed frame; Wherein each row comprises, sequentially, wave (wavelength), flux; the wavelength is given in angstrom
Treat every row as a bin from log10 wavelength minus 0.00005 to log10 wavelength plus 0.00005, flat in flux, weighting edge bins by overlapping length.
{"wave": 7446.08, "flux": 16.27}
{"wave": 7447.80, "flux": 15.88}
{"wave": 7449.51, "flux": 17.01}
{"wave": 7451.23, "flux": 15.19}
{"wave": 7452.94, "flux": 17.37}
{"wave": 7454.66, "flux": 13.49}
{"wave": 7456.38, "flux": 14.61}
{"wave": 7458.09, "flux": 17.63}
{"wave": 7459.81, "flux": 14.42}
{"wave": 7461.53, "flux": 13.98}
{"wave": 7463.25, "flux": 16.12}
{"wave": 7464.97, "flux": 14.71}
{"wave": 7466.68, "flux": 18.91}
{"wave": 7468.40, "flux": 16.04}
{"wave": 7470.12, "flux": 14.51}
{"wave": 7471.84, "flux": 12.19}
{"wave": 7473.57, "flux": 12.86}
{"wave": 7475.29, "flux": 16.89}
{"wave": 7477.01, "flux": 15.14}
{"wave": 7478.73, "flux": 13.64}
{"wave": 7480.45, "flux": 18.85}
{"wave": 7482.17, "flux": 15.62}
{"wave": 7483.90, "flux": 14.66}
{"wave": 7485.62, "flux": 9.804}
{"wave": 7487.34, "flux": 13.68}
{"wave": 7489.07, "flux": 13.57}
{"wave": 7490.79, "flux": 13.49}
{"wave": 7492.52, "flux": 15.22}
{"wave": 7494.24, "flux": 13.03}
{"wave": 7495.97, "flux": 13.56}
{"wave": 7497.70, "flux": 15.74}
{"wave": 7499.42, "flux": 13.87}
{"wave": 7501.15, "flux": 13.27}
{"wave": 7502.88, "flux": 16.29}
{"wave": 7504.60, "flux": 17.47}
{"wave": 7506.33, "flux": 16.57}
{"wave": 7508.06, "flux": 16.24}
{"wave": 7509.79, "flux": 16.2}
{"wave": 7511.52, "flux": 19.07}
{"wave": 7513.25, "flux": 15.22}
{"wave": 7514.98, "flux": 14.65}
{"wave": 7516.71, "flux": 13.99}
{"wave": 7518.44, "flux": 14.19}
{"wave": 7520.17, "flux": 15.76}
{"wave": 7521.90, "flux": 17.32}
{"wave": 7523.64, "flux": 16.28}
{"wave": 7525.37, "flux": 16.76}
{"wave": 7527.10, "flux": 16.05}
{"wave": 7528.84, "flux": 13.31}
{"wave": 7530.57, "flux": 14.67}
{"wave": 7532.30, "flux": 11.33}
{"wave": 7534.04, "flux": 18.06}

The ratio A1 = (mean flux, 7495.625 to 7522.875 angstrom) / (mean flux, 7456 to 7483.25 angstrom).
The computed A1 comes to 1.02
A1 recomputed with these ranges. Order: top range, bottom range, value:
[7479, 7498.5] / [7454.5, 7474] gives 0.95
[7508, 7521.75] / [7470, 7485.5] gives 1.07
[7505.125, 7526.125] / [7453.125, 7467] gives 1.04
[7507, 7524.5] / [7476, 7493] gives 1.11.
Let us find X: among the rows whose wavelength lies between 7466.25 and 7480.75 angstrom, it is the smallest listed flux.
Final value 12.19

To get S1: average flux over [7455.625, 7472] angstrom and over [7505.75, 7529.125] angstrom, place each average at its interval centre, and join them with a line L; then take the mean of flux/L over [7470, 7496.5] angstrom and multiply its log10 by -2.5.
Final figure 0.11 mag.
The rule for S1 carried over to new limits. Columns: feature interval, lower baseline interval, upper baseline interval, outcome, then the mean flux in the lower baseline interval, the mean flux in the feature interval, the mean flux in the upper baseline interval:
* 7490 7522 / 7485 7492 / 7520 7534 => -0.10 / 12.9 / 15.3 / 15.3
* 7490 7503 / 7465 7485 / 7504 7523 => 0.11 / 15.3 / 14.2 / 16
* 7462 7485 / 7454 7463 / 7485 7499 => -0.07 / 14.9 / 15.3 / 13.6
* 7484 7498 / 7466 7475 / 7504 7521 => 0.15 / 14.9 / 13.5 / 15.9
